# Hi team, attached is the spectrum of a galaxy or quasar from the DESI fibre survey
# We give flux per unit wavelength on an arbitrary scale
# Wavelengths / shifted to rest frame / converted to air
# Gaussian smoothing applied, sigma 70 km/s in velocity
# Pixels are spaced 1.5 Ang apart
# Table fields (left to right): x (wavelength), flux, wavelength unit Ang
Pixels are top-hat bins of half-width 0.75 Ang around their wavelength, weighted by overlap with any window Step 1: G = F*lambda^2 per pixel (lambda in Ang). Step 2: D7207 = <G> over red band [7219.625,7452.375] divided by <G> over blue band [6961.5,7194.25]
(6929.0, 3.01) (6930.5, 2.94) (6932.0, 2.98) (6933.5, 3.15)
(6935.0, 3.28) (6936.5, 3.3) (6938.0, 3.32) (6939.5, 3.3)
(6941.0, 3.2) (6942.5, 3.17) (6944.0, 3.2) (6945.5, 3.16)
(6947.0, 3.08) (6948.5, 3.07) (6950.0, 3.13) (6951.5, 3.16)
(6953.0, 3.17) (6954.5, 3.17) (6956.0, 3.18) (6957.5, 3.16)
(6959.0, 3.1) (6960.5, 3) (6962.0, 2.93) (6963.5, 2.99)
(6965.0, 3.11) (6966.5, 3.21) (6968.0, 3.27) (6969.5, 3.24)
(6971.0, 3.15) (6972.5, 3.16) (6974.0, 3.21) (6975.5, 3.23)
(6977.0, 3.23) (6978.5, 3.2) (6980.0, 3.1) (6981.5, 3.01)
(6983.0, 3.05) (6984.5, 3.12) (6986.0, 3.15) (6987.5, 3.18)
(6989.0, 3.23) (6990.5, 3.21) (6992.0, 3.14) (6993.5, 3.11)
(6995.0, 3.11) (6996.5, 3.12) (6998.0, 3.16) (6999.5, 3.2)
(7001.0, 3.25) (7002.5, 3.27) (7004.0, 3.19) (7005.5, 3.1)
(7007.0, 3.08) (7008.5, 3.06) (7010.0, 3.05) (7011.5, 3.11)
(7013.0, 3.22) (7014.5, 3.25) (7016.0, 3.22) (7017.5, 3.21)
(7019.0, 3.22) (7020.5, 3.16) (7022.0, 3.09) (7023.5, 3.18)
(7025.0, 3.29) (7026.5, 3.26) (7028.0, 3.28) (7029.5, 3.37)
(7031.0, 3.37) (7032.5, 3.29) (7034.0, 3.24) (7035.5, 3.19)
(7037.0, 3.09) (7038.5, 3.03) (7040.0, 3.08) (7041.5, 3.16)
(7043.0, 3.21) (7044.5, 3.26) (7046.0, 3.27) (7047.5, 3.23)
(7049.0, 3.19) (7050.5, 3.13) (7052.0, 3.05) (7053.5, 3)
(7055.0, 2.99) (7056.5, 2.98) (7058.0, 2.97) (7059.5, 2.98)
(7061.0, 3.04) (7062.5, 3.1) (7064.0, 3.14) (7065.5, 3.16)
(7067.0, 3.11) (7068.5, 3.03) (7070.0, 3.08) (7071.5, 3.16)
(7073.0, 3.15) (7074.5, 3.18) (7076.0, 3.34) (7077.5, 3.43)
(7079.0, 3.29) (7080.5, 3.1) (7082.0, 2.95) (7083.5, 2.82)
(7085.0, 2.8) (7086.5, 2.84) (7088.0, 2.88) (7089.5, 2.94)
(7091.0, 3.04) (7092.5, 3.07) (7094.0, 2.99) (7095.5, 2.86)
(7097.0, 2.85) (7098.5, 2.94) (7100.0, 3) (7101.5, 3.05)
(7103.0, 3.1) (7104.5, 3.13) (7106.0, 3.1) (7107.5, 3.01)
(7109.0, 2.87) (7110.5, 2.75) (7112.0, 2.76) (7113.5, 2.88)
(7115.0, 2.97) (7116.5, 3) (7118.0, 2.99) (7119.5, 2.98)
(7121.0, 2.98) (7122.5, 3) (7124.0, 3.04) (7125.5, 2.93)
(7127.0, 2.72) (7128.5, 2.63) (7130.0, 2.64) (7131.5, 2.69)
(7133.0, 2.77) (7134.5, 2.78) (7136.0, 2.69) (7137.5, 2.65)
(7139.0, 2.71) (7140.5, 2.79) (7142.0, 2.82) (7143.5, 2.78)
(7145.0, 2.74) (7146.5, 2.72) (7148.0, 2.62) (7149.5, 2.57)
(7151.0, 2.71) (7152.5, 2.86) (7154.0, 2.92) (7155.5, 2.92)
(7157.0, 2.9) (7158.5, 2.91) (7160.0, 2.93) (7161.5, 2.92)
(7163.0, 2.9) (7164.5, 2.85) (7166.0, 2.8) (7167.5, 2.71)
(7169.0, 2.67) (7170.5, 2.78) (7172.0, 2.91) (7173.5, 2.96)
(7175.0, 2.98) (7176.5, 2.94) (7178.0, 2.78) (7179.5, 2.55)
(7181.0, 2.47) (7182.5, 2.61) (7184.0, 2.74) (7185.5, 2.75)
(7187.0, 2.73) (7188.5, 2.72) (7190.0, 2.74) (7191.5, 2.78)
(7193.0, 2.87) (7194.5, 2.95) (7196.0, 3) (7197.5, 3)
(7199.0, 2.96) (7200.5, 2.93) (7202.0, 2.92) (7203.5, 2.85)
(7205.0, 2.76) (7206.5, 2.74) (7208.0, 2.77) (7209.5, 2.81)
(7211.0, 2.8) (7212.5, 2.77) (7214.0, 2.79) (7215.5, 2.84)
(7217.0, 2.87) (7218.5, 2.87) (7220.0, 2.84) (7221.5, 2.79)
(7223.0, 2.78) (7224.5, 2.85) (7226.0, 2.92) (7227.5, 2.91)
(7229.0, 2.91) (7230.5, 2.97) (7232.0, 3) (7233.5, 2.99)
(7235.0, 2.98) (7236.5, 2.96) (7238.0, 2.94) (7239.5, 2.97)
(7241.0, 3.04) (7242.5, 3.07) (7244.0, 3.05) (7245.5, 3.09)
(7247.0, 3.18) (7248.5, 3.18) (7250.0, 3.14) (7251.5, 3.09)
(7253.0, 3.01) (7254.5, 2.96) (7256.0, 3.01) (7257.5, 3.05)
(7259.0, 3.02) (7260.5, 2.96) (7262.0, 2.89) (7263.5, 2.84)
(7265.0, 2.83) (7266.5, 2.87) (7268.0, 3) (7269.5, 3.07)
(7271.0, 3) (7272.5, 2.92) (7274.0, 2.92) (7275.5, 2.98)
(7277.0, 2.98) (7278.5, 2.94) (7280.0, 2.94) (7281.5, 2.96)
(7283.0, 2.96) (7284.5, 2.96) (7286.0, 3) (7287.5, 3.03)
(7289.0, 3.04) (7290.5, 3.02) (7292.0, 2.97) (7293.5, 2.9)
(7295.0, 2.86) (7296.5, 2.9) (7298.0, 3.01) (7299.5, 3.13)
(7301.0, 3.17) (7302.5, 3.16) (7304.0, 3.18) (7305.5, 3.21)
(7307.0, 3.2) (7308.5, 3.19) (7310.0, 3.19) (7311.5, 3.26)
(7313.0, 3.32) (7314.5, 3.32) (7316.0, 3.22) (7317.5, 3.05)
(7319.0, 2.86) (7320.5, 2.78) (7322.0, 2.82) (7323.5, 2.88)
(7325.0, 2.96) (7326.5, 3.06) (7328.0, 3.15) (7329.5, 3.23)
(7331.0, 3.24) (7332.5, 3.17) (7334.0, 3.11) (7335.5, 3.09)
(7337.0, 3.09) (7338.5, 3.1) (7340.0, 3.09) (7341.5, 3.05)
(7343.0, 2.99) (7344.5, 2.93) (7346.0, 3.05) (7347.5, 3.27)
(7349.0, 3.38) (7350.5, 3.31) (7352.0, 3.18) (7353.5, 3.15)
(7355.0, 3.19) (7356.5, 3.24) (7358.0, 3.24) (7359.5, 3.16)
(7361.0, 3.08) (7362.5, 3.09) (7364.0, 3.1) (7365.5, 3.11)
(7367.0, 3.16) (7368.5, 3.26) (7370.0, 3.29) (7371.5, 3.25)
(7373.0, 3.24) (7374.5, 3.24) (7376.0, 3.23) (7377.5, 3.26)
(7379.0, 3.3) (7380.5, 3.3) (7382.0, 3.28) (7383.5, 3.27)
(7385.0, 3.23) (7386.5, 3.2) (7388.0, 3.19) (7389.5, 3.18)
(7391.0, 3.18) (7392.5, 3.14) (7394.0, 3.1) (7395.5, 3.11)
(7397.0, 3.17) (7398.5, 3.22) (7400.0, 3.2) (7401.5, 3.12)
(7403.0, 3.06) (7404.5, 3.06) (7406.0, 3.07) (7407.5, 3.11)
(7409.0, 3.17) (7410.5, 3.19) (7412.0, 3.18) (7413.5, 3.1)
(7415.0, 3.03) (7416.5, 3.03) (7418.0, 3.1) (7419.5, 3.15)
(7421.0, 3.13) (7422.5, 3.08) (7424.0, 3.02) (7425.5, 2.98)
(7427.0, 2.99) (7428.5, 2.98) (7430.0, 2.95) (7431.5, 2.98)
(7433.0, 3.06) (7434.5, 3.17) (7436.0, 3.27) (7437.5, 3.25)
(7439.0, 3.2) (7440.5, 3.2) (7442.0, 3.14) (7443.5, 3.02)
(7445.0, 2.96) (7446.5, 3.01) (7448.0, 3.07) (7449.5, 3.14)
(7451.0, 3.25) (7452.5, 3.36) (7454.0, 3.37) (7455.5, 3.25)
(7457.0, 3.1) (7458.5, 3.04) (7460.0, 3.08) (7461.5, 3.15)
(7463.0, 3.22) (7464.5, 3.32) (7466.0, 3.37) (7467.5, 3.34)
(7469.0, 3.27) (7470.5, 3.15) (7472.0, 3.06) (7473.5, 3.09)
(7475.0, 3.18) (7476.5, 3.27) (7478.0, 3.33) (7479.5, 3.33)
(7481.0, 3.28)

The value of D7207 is 1.10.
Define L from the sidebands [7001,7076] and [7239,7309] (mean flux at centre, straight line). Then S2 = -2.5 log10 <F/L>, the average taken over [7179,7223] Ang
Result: 0.10 mag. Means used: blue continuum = 3.16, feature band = 2.8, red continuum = 3.02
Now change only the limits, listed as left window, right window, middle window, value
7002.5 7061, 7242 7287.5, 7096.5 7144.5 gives 0.08 mag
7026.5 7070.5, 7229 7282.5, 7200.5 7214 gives 0.08 mag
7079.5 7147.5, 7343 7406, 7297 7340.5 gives 0.00 mag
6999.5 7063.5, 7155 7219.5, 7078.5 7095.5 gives 0.03 mag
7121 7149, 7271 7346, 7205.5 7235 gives 0.02 mag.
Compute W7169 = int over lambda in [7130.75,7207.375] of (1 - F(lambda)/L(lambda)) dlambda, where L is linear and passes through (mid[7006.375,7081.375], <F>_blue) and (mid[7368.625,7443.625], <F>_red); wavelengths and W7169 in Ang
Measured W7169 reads 8.7 Ang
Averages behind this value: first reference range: 3.16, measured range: 2.8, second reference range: 3.15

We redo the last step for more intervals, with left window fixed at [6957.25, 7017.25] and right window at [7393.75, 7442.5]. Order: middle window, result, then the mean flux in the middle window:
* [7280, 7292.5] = 0.5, 2.99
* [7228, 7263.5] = 1.2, 3.02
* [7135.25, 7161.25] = 2.9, 2.78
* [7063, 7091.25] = 0.6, 3.08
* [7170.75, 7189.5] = 2.2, 2.76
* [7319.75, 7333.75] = 0.4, 3.04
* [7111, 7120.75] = 0.6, 2.93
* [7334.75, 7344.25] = 0.2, 3.06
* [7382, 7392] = -0.3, 3.21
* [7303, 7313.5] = -0.3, 3.22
